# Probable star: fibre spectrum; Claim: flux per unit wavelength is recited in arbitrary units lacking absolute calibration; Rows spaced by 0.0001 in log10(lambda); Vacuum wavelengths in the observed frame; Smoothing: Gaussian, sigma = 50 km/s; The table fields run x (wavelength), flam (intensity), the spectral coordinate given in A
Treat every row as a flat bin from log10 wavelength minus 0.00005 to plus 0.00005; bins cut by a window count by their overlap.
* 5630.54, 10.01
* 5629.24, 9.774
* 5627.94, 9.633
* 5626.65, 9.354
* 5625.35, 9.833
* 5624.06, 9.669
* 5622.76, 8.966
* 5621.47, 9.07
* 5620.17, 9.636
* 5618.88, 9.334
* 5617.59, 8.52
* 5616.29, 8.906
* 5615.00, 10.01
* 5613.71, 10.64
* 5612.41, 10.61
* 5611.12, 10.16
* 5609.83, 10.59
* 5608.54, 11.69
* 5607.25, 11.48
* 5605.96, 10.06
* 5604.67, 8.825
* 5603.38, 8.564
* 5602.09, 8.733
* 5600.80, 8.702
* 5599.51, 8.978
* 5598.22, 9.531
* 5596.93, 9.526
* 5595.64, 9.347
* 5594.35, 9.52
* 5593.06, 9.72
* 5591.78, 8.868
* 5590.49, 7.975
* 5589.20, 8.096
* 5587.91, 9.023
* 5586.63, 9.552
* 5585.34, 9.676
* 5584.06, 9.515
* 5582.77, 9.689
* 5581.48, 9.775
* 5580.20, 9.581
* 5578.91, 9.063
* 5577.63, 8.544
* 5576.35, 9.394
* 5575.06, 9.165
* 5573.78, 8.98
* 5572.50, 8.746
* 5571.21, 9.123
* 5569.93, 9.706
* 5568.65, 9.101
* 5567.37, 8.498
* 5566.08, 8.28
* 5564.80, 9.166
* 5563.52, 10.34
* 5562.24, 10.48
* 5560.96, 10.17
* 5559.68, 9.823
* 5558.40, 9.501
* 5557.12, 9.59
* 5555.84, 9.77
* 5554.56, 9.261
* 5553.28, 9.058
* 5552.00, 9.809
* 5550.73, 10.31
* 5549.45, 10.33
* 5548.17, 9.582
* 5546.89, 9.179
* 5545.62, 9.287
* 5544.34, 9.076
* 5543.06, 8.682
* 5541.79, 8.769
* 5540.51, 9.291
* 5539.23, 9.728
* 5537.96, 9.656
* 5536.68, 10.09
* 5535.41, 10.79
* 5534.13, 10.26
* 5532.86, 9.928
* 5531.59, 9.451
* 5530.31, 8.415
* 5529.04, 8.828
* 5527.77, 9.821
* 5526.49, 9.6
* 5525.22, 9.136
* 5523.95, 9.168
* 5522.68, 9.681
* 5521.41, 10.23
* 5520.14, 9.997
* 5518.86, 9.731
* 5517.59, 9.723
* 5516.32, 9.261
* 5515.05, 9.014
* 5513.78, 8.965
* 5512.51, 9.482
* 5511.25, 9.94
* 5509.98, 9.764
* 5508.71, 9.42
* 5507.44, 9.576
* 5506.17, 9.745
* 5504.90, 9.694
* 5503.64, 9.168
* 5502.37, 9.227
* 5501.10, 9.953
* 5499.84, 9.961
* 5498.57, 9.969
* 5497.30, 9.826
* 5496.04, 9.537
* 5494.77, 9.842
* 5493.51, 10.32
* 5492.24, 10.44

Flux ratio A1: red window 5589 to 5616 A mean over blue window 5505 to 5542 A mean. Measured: 1.0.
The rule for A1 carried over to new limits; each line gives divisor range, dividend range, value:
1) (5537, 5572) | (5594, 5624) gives 1.02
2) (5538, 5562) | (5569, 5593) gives 0.96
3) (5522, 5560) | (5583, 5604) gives 0.95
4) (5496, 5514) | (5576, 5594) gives 0.95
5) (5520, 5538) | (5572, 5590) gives 0.95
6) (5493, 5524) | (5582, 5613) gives 0.99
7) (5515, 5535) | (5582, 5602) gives 0.96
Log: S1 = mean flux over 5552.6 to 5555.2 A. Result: 9.16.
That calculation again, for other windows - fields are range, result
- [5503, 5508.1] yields 9.54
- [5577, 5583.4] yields 9.33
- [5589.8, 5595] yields 9.01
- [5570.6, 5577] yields 9.08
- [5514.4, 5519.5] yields 9.42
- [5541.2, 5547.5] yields 9.01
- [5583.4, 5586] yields 9.59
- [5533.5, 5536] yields 10.5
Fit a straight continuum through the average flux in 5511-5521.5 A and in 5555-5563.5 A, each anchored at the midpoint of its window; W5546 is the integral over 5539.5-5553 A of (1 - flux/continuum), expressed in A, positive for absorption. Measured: 0.5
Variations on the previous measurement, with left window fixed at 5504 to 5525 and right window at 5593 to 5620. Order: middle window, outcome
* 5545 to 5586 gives 0.8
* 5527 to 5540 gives -0.1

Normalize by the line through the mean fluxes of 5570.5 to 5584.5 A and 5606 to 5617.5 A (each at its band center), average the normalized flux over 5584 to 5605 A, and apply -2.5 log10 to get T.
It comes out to 0.09 mag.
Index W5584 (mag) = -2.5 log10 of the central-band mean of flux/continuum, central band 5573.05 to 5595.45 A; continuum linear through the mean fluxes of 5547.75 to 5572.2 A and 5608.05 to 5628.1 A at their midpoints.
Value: 0.054 mag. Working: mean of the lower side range 9.56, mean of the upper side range 9.78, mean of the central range 9.19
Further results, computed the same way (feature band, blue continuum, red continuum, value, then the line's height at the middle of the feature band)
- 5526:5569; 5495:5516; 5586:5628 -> 0.00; 9.54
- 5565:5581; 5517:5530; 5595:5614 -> 0.08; 9.72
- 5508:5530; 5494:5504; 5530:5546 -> 0.01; 9.61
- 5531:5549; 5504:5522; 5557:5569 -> 0.00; 9.55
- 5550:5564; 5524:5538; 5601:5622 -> -0.02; 9.67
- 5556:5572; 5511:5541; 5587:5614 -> 0.01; 9.56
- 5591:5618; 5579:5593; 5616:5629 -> -0.05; 9.25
